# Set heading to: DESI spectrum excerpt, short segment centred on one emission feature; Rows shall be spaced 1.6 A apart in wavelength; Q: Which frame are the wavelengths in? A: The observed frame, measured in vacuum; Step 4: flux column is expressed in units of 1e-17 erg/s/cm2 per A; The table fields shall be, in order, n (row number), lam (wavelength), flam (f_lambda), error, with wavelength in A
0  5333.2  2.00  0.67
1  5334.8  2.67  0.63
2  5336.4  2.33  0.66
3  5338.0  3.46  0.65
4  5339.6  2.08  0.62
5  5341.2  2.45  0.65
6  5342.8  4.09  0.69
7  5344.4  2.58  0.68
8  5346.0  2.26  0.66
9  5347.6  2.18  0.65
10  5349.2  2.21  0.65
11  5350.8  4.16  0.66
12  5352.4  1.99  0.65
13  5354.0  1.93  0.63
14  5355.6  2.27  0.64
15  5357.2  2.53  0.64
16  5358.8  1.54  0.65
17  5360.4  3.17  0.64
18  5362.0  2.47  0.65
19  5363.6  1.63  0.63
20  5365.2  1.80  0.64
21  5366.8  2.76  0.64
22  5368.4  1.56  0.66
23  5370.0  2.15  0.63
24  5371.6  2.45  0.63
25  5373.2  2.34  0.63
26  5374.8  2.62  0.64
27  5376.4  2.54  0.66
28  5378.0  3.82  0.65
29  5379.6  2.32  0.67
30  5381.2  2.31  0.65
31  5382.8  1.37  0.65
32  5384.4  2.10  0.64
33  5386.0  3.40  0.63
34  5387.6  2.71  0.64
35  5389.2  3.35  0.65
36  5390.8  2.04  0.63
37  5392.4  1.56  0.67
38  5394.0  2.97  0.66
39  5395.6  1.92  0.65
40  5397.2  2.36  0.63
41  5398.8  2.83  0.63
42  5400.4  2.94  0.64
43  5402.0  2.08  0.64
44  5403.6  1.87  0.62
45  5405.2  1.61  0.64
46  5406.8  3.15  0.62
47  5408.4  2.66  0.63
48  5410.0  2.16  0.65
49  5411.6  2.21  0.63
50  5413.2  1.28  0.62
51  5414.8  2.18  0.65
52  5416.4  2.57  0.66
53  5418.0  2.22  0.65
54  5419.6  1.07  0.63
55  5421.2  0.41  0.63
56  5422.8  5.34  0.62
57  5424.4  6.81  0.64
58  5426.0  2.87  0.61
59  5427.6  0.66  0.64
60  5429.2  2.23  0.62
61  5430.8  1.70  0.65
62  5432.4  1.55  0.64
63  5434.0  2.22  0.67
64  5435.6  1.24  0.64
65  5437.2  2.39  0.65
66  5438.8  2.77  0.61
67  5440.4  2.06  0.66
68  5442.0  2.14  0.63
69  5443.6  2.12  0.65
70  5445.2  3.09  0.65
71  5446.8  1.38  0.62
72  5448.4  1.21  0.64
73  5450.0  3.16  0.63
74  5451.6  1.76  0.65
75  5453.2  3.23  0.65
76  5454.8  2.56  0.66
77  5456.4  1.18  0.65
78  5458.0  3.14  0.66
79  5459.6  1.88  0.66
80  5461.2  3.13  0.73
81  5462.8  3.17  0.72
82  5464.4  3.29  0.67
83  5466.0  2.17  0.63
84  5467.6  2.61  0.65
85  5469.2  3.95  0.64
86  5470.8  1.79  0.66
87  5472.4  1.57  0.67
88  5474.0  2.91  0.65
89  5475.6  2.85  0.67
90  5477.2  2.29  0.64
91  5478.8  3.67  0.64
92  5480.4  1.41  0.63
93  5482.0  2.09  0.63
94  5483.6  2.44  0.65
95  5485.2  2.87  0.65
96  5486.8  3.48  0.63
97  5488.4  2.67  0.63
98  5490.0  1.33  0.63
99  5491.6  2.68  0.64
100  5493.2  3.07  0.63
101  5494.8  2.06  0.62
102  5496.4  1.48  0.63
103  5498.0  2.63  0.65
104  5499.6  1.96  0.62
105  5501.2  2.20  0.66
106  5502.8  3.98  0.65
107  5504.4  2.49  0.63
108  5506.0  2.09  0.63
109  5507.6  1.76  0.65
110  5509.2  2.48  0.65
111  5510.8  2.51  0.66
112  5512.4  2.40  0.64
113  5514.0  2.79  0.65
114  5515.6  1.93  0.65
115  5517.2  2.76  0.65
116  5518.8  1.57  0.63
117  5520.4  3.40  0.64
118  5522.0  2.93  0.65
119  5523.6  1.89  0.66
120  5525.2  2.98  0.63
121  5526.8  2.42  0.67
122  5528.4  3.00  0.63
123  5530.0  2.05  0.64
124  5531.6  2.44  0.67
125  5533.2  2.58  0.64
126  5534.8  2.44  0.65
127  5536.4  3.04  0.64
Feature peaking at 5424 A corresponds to H-gamma 4340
